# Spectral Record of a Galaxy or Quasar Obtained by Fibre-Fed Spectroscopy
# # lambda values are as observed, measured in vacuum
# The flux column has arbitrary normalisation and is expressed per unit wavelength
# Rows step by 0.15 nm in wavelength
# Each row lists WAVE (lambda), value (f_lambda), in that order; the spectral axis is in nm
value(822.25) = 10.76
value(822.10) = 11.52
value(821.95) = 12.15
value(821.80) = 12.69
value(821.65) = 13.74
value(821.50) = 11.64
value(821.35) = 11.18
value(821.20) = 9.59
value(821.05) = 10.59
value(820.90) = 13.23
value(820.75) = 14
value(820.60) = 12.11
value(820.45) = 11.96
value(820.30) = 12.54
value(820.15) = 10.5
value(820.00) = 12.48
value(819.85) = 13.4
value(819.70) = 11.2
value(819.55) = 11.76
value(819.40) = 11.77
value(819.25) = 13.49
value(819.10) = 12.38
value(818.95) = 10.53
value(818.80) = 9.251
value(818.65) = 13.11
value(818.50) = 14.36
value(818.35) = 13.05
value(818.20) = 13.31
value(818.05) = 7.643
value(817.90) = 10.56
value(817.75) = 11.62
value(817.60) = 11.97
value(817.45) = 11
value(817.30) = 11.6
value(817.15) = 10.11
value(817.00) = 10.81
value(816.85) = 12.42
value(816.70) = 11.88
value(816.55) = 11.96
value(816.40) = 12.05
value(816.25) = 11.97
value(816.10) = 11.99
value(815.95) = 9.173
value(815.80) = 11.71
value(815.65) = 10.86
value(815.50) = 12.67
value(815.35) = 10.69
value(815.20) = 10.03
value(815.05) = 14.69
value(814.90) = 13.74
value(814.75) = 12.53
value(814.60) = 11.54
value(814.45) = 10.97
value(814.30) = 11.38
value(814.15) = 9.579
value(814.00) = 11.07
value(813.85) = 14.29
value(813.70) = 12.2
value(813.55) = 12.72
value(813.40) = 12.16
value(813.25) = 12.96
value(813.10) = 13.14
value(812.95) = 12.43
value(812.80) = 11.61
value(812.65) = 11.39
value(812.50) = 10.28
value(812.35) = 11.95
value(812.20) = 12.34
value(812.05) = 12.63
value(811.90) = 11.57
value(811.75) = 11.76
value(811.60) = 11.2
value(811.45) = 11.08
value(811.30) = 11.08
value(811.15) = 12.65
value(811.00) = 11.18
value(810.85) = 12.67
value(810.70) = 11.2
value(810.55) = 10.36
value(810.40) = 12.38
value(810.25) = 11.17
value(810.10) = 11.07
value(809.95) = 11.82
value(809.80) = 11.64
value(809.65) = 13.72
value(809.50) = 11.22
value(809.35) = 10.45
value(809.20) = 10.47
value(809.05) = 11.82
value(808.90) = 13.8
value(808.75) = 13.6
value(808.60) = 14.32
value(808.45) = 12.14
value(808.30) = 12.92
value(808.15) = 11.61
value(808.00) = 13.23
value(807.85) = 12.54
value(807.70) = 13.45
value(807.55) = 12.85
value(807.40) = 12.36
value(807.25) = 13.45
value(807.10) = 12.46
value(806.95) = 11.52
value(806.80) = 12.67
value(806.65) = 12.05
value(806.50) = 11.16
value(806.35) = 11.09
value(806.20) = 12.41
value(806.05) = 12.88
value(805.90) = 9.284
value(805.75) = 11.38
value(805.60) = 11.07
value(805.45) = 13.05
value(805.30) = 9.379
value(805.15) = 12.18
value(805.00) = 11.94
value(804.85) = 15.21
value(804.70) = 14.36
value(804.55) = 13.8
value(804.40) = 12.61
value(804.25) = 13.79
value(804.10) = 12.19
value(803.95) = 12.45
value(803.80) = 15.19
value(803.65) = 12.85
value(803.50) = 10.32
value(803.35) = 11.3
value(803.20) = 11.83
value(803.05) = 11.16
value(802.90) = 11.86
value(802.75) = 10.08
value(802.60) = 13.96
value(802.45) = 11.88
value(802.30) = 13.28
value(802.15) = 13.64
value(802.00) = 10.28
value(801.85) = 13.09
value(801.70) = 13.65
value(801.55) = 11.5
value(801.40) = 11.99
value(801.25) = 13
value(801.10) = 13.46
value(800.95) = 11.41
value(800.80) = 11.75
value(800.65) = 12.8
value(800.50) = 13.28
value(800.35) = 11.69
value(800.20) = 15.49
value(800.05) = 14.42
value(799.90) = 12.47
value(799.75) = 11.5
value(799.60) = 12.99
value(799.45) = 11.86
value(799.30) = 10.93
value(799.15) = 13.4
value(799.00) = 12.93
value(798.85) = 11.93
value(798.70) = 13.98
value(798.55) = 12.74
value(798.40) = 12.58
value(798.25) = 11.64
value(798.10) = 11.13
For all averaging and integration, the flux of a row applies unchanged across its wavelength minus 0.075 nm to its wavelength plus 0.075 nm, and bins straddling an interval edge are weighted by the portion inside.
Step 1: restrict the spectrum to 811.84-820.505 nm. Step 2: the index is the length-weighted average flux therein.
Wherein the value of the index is 11.8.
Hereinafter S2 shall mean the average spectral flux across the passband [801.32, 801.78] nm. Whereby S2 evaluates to 12.4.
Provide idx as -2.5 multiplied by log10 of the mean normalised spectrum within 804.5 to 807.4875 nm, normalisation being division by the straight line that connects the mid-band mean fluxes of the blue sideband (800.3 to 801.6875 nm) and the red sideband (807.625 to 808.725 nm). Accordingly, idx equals 0.05 mag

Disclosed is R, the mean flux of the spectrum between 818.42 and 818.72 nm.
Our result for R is 13.7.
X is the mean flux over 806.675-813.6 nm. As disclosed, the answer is 12.1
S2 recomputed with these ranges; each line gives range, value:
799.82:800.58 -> 13.5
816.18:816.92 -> 12.1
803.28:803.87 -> 12.4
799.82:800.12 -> 13.4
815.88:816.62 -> 11.4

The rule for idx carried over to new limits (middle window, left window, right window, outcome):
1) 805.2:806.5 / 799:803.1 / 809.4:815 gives 0.083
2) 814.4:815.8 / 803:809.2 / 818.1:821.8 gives 0.022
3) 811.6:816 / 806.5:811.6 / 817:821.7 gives 0.008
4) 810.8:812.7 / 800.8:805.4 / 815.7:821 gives 0.037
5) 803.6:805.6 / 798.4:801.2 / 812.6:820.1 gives -0.040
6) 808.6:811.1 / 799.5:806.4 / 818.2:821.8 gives 0.038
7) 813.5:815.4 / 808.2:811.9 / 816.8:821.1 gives -0.009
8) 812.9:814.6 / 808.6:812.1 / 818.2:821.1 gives -0.008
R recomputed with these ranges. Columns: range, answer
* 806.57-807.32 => 12.4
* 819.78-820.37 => 12.2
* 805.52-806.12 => 11.2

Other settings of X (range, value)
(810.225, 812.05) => 11.6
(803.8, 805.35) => 13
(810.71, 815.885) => 11.9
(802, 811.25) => 12.2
